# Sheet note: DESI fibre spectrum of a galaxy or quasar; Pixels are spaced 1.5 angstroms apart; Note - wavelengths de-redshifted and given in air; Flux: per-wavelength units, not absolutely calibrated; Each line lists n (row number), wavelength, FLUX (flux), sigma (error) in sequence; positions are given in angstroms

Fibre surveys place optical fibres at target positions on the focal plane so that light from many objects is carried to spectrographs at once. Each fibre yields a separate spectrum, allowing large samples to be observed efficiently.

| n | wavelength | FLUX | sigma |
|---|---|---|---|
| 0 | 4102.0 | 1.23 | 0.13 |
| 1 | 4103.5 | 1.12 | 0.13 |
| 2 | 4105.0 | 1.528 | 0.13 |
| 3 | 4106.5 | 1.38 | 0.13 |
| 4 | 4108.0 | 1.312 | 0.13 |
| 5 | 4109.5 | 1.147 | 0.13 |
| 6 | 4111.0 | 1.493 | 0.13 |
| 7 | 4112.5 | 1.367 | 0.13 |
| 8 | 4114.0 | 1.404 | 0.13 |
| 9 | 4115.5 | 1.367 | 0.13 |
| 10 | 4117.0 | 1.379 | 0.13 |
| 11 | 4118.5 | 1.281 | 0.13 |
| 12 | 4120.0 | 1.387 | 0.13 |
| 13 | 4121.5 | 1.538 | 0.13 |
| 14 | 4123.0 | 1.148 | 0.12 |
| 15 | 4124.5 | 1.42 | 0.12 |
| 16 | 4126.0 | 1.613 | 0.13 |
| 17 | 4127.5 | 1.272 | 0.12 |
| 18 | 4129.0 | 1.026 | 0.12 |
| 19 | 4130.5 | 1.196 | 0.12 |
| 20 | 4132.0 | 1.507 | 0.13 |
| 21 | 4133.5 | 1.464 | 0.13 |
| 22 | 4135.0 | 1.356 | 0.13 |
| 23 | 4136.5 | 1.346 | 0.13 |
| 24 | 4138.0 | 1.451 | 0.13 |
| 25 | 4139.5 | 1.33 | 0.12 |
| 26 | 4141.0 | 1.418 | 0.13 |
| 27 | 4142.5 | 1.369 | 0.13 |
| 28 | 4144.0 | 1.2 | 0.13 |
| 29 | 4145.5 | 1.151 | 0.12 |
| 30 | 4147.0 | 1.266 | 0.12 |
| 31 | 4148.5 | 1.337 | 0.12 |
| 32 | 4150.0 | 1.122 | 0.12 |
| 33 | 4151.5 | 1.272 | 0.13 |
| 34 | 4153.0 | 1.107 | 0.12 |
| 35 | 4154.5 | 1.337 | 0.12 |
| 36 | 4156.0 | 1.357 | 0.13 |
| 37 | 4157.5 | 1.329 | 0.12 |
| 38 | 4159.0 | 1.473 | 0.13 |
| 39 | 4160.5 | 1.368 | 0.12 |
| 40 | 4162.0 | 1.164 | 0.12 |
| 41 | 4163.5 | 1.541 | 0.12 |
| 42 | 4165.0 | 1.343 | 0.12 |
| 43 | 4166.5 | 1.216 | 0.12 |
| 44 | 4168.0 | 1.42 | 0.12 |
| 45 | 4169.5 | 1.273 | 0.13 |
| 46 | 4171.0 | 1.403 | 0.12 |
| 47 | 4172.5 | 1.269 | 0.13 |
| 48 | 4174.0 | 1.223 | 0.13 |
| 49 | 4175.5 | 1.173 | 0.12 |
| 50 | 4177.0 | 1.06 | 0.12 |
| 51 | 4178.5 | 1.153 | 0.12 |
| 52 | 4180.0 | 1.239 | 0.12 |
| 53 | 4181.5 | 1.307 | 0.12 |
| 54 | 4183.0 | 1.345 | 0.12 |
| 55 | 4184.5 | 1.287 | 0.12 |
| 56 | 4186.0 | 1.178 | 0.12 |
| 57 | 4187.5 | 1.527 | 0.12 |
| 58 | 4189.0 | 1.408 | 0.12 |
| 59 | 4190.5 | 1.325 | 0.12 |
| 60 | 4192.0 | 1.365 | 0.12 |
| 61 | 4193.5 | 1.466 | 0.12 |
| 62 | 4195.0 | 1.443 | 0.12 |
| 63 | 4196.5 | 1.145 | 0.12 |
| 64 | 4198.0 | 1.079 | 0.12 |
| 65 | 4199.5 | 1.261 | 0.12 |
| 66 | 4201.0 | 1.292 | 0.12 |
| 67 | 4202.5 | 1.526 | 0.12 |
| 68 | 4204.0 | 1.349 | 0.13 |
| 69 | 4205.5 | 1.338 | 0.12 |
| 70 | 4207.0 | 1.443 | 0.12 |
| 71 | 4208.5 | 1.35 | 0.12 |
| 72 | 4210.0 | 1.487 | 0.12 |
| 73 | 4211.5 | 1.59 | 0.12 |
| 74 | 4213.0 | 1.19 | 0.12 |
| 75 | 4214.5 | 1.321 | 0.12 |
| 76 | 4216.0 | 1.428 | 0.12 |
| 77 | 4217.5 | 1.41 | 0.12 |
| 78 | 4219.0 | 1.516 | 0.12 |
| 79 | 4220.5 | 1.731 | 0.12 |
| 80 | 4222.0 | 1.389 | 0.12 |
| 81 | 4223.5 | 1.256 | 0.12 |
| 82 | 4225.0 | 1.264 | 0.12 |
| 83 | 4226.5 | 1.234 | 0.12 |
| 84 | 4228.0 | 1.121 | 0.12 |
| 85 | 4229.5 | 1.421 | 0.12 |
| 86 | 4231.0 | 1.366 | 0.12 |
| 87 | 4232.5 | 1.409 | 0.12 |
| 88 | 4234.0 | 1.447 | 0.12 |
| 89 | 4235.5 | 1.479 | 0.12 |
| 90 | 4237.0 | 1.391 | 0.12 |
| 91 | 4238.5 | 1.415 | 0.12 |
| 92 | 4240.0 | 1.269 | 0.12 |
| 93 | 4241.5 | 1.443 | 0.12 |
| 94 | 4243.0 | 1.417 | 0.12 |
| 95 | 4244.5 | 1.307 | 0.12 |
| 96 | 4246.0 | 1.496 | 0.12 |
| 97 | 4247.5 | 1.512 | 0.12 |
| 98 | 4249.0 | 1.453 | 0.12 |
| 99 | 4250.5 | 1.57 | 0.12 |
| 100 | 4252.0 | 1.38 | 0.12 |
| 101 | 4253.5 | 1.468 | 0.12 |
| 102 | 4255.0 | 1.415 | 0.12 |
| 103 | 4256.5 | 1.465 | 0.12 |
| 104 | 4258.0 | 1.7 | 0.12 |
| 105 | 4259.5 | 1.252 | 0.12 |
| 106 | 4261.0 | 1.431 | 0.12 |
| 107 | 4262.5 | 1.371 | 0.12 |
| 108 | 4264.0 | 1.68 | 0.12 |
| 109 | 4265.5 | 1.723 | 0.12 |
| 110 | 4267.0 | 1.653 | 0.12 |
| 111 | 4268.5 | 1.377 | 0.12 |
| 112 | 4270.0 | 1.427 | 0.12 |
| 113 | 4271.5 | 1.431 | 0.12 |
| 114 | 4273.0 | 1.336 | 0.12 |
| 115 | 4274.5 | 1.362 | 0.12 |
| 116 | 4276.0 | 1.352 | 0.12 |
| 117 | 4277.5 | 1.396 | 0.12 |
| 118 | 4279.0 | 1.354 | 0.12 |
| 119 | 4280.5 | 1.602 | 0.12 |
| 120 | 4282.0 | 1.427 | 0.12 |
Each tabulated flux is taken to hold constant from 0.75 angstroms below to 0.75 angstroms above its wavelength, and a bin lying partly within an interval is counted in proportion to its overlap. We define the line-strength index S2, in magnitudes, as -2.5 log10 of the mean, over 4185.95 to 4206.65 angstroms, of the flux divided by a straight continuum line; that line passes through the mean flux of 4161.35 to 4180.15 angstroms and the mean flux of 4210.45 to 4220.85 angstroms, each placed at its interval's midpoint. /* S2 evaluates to 0.02 mag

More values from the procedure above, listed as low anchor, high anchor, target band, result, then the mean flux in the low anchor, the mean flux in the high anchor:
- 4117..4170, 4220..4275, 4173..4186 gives 0.12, 1.33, 1.43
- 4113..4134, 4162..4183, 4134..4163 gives 0.01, 1.36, 1.28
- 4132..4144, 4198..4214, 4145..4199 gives 0.07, 1.39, 1.37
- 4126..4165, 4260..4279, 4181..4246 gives 0.02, 1.32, 1.45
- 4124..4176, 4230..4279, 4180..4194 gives 0.01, 1.32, 1.44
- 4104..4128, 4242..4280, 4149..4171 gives 0.07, 1.38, 1.45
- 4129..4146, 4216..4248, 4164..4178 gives 0.07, 1.33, 1.39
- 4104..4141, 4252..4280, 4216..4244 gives 0.03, 1.36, 1.45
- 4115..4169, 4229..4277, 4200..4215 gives 0.01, 1.33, 1.44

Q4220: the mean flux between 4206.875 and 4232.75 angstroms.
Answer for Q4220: 1.38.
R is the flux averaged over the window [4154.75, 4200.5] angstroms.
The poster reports 1.3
